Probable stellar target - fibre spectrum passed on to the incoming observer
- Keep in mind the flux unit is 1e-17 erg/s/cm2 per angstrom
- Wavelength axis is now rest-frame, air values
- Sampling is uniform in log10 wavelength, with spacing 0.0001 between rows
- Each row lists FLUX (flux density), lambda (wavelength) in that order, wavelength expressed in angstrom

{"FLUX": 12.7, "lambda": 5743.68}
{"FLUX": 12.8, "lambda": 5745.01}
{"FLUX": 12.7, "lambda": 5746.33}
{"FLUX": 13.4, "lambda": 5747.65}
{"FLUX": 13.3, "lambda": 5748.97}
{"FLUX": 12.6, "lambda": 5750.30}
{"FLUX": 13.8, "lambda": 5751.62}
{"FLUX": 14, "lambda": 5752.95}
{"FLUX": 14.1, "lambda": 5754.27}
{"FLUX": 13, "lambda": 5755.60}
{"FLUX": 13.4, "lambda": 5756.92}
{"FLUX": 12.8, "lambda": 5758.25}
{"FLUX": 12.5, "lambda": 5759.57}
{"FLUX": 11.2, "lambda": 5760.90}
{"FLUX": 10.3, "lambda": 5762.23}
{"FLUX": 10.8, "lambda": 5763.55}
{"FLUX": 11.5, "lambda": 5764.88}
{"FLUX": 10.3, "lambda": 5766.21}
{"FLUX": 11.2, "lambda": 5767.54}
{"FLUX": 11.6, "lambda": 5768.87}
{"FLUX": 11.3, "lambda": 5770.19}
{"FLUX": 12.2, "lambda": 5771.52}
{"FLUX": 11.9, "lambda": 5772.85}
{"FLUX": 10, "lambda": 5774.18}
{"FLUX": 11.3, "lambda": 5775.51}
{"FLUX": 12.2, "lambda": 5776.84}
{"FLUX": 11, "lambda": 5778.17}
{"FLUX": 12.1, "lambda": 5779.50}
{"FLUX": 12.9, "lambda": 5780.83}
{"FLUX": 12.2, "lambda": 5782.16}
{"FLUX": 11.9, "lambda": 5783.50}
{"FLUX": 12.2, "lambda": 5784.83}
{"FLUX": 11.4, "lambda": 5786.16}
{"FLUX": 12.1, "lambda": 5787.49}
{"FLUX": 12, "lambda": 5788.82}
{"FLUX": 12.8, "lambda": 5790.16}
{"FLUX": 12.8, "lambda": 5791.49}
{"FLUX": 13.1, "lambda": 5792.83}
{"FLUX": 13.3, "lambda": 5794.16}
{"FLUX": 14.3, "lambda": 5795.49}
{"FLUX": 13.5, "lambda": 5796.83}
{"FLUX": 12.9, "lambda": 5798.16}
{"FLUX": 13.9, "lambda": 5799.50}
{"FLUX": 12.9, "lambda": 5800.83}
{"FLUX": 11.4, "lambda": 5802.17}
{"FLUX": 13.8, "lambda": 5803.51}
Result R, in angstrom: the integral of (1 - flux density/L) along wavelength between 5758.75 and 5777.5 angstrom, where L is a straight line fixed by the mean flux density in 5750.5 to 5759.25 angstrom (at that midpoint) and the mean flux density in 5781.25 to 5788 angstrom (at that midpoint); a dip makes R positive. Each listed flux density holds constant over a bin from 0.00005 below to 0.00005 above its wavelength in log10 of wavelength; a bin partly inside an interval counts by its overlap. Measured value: 2.2 angstrom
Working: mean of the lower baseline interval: 13.4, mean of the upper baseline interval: 12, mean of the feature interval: 11.3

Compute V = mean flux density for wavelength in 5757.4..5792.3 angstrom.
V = 11.7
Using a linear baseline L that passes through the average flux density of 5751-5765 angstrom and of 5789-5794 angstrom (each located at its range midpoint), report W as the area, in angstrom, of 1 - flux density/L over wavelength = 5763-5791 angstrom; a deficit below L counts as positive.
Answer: 2.3 angstrom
